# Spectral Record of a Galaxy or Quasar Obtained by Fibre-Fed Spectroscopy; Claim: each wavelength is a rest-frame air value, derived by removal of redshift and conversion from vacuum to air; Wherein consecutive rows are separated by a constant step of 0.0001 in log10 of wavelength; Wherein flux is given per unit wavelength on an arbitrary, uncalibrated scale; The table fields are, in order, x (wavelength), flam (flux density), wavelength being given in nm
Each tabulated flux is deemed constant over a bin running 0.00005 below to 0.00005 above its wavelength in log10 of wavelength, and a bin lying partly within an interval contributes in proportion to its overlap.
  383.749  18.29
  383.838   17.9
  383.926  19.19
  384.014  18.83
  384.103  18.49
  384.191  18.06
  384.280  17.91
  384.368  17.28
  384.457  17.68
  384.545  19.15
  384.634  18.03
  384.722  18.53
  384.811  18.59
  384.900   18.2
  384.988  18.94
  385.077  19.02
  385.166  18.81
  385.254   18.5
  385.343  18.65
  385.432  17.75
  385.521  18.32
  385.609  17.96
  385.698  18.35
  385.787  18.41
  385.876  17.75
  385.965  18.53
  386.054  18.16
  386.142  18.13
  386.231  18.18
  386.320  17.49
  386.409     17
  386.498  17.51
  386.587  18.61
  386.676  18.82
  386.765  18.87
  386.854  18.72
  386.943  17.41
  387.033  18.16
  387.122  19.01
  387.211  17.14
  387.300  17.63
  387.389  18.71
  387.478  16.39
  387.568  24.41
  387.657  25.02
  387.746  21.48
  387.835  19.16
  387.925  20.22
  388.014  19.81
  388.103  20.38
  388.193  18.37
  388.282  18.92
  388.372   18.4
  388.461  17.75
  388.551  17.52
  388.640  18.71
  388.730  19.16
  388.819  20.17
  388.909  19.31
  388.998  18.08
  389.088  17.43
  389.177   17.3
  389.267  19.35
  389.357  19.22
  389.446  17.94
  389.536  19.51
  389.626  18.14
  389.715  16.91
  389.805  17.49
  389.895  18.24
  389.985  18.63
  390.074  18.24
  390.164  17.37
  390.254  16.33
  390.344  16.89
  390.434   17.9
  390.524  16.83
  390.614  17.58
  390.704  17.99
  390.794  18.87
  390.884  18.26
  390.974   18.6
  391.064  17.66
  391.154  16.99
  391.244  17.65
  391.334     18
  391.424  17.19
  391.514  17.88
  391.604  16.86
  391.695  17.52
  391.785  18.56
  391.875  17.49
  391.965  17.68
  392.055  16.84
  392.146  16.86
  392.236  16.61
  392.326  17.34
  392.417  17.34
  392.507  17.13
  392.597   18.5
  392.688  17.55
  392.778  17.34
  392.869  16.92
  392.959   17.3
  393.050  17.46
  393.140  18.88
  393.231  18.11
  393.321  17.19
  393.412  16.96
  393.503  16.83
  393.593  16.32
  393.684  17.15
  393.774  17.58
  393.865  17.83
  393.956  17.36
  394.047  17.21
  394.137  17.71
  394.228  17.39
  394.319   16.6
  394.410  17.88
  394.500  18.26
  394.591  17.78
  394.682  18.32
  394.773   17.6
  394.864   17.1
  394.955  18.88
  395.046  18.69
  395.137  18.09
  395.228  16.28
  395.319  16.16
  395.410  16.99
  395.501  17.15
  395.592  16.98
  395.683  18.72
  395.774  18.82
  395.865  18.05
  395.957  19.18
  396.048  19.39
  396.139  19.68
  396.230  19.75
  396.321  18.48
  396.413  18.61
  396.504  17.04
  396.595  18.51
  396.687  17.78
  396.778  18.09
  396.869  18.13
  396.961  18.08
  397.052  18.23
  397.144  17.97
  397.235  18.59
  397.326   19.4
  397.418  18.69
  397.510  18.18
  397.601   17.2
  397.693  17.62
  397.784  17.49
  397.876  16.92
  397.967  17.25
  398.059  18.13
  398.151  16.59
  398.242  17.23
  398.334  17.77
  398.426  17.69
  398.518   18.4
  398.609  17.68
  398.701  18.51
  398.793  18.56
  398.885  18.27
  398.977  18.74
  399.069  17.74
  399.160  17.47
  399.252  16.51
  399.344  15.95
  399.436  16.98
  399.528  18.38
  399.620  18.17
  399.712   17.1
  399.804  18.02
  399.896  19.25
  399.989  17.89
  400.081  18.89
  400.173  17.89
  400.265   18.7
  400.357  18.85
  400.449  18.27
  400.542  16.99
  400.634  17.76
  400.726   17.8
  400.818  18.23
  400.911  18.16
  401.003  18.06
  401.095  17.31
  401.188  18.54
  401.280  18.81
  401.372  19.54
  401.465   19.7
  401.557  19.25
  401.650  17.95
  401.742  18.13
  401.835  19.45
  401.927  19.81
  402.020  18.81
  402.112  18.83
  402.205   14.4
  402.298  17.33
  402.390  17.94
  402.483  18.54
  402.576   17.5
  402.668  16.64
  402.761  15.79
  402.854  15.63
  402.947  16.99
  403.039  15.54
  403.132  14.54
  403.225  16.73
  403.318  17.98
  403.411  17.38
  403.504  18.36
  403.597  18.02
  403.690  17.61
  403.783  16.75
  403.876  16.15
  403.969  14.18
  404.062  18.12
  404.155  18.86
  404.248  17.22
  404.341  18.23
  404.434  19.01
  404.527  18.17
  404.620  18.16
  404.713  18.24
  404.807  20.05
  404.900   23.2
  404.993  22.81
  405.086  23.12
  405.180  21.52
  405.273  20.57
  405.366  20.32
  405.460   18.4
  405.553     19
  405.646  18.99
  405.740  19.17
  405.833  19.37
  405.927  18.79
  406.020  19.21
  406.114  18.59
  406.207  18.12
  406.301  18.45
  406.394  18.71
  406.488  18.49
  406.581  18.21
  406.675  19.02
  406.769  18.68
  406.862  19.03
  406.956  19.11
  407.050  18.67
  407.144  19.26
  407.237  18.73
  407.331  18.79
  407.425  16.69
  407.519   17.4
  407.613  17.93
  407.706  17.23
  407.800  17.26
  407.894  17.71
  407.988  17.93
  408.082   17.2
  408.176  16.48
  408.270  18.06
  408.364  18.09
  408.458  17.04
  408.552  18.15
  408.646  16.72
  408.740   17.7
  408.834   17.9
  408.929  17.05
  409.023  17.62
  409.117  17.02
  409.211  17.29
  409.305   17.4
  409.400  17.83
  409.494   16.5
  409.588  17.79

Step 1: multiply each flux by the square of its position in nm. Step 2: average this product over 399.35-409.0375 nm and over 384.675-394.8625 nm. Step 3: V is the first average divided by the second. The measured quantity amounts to 1.08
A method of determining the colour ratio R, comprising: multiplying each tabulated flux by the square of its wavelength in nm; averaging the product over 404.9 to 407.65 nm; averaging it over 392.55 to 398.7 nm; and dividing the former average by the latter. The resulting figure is 1.1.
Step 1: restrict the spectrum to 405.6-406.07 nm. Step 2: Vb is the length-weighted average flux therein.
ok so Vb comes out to 19.1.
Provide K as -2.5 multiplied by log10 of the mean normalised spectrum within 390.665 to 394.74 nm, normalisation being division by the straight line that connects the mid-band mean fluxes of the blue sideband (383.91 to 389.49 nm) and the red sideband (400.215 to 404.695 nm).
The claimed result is 0.05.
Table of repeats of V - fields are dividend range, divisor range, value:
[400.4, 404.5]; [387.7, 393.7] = 1.04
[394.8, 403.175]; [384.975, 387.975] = 1.02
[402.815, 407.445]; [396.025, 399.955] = 1.07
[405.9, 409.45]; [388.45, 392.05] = 1.09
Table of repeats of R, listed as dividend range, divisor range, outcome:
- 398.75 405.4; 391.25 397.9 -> 1.06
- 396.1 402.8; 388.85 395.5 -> 1.06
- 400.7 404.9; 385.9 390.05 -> 1.02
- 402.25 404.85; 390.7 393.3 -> 1.04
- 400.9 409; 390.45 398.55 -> 1.08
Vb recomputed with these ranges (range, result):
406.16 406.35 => 18.4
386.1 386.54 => 17.7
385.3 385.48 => 18.1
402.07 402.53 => 17.4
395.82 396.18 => 19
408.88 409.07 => 17.3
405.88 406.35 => 18.6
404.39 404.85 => 18.7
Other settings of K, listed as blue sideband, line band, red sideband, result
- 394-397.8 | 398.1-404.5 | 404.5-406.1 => 0.08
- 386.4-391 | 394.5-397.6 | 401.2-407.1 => 0.02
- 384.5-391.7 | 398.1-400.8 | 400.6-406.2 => 0.03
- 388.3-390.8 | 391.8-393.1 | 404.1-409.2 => 0.05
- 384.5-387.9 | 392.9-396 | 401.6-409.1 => 0.05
